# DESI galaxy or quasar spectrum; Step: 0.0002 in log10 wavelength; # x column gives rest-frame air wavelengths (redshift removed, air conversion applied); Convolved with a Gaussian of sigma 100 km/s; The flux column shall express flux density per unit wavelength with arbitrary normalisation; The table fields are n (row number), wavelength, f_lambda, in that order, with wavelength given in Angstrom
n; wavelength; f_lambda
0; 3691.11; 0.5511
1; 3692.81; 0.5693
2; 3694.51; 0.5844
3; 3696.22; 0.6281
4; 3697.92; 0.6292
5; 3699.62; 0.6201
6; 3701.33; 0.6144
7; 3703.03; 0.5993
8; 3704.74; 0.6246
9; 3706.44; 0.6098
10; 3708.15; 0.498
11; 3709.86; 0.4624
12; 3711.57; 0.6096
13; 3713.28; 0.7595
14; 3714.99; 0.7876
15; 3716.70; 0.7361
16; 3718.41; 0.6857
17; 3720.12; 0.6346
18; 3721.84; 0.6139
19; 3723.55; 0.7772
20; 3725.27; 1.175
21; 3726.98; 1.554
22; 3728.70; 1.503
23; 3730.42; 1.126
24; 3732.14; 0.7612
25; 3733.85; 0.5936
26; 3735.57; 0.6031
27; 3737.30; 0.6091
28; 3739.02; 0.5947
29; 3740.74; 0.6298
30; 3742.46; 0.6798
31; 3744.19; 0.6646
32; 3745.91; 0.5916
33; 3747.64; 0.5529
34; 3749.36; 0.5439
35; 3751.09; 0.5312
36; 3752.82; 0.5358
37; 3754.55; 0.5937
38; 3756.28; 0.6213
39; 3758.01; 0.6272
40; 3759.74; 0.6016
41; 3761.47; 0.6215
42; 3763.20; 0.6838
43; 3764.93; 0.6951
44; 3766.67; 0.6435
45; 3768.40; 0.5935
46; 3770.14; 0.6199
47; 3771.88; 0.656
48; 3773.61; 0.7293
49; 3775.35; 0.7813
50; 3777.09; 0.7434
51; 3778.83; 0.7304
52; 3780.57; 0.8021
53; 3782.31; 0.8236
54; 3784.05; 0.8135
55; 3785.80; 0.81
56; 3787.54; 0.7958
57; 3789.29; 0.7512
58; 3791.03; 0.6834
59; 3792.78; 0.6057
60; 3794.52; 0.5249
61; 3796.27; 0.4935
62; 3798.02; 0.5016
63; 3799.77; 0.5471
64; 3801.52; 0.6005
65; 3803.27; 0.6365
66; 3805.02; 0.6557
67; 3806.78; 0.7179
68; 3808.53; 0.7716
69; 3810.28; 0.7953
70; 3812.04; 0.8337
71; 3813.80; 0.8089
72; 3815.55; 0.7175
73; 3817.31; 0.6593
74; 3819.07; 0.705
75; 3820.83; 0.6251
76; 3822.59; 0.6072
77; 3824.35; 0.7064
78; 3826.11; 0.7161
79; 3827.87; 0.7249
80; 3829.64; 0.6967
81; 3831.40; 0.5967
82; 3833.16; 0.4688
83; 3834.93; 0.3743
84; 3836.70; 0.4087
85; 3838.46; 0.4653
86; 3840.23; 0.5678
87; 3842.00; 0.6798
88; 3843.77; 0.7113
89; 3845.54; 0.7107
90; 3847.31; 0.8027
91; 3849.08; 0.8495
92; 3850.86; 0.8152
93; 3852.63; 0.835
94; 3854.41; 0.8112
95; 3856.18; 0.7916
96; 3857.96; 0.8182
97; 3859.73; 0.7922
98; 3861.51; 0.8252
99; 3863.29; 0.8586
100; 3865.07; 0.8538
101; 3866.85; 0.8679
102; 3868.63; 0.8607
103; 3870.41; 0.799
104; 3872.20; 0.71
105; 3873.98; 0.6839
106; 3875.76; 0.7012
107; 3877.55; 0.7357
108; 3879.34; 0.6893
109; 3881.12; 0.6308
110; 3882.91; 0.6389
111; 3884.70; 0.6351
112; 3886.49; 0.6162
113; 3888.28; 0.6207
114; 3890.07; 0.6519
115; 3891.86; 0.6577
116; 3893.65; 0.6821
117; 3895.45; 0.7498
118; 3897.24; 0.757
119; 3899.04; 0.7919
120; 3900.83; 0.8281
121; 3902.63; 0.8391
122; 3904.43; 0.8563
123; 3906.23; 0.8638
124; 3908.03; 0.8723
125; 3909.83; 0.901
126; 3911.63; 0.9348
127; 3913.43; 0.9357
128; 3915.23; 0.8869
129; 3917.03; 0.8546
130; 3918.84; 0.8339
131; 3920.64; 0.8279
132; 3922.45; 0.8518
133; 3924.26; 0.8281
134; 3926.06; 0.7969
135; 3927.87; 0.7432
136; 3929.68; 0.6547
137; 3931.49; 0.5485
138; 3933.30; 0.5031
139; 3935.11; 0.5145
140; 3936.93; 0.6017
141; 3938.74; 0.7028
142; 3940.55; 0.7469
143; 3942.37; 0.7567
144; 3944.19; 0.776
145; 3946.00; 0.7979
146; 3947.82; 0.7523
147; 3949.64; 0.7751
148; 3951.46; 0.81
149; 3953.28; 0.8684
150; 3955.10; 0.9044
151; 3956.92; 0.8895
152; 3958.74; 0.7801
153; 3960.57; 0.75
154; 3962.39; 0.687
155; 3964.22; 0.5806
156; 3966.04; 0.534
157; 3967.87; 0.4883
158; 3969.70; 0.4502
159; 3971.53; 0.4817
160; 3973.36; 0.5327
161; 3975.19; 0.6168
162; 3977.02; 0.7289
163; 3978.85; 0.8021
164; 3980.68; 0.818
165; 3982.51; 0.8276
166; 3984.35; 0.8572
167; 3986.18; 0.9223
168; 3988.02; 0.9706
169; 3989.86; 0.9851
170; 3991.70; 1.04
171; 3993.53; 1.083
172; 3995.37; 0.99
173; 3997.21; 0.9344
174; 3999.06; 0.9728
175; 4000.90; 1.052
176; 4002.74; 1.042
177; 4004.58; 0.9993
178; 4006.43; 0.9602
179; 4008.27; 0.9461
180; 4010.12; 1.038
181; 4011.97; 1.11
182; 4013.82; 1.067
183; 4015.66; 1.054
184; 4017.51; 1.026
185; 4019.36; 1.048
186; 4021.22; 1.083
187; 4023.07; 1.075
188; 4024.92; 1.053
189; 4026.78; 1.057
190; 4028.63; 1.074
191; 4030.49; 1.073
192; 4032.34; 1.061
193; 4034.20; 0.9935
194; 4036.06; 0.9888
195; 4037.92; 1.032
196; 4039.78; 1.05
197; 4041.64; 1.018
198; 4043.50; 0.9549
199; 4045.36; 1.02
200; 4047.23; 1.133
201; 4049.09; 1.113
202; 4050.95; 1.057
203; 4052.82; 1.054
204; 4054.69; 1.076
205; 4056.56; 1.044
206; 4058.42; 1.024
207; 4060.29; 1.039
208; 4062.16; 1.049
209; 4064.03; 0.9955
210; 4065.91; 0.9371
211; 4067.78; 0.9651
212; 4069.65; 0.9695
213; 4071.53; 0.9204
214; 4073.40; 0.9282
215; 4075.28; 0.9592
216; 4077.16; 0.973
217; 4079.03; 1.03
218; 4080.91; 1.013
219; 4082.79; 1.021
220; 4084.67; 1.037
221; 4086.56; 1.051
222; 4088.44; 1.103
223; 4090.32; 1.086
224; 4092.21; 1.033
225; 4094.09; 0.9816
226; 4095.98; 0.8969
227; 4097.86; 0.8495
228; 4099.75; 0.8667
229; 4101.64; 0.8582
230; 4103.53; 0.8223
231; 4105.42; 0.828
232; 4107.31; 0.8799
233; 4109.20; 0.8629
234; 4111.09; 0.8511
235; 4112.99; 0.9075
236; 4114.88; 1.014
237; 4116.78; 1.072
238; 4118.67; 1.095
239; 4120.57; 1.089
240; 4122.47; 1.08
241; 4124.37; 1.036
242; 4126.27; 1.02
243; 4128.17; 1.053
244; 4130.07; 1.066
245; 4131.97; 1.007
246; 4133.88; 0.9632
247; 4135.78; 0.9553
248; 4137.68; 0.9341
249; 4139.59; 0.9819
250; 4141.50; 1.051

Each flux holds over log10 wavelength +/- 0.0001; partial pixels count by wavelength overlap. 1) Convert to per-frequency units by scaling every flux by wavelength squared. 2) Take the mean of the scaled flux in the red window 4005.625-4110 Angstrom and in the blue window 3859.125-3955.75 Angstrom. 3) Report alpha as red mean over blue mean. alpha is 1.42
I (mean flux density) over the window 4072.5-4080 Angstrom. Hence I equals 0.973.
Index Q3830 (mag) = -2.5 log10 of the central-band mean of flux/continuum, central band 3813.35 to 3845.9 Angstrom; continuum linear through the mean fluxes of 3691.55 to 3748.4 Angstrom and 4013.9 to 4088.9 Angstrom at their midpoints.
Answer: 0.293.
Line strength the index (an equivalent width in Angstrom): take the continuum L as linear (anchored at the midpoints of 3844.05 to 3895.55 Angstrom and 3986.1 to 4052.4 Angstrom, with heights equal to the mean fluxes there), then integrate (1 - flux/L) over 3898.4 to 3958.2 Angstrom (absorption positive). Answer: 4.7 Angstrom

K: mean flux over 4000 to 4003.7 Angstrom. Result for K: 1.05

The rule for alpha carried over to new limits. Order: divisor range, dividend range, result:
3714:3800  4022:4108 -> 1.65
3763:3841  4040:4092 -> 1.76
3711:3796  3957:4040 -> 1.43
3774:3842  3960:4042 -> 1.52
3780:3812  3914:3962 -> 1.19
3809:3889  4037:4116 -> 1.56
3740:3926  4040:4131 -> 1.59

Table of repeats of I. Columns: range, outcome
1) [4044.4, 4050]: 1.09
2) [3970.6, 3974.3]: 0.507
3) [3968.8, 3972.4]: 0.466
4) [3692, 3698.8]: 0.603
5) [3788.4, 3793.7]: 0.679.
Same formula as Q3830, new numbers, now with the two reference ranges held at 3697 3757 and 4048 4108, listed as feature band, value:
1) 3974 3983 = 0.21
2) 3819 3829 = 0.16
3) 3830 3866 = 0.15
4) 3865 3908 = 0.13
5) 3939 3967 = 0.17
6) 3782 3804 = 0.16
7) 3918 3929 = 0.07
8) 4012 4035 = -0.13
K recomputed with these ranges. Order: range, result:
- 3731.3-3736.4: 0.654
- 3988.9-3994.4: 1.04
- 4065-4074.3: 0.945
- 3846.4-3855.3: 0.822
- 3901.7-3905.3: 0.846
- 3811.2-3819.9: 0.745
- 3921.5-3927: 0.825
